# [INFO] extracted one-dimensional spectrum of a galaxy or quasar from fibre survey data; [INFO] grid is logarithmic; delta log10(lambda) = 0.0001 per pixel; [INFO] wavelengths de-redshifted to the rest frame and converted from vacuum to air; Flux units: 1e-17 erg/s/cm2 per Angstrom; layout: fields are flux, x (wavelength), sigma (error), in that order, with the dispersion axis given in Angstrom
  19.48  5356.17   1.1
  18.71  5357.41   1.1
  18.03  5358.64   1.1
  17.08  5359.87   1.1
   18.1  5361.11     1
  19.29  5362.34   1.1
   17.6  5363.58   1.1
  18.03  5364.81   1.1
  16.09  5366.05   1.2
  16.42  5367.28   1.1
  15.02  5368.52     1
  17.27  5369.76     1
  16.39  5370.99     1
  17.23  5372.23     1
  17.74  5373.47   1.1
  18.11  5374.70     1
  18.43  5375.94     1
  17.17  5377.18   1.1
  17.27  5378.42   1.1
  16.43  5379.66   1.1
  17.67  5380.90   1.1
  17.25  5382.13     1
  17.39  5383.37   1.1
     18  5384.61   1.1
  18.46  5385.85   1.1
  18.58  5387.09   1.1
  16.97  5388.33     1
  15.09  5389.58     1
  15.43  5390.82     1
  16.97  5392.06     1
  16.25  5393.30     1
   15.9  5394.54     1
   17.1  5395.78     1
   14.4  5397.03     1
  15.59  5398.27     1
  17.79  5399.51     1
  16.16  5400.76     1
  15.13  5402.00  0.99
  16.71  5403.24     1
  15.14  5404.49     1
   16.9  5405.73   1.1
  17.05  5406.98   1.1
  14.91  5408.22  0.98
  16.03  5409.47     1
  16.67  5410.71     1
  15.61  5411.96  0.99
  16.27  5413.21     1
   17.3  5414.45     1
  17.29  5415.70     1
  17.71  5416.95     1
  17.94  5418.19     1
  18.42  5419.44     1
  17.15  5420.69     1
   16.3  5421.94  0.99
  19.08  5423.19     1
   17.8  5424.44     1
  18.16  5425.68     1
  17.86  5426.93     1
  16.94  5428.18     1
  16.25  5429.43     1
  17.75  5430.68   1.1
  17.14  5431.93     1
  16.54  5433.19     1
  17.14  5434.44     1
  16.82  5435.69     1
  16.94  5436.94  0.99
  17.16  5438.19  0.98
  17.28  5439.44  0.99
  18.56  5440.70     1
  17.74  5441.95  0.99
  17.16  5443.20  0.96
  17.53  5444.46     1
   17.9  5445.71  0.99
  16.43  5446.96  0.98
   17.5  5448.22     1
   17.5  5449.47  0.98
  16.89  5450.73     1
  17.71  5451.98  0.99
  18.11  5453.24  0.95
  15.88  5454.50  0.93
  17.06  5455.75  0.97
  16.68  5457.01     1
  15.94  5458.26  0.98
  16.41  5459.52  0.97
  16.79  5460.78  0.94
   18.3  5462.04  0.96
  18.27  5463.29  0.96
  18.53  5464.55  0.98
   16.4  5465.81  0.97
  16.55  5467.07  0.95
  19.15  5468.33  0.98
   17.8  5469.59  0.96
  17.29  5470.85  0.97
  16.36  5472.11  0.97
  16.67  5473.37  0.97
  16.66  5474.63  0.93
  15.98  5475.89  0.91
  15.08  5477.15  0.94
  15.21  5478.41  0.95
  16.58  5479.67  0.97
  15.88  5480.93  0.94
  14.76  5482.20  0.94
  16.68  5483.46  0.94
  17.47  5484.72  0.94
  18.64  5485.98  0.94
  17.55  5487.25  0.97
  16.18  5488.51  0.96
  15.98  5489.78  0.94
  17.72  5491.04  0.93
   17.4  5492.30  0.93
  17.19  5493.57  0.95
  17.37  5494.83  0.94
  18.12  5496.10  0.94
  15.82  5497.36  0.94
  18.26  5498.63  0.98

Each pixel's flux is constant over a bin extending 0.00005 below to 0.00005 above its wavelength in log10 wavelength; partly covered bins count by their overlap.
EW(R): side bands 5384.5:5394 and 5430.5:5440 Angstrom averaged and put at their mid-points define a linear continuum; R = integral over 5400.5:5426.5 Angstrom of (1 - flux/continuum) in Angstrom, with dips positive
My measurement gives 0.2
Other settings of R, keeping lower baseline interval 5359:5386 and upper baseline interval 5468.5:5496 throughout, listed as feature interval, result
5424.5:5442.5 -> -0.30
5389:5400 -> 0.77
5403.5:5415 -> 0.64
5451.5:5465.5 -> -0.27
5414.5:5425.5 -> -0.39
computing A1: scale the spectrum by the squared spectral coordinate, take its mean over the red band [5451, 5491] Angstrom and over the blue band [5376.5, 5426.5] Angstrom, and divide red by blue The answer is 1.03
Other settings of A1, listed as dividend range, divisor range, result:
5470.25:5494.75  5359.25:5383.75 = 1.00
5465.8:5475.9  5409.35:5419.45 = 1.03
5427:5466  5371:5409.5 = 1.05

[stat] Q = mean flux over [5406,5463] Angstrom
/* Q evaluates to 17.2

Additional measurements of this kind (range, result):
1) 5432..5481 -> 17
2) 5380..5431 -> 16.9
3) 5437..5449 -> 17.5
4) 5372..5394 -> 17.2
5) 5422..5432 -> 17.6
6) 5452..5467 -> 17.1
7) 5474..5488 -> 16.4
